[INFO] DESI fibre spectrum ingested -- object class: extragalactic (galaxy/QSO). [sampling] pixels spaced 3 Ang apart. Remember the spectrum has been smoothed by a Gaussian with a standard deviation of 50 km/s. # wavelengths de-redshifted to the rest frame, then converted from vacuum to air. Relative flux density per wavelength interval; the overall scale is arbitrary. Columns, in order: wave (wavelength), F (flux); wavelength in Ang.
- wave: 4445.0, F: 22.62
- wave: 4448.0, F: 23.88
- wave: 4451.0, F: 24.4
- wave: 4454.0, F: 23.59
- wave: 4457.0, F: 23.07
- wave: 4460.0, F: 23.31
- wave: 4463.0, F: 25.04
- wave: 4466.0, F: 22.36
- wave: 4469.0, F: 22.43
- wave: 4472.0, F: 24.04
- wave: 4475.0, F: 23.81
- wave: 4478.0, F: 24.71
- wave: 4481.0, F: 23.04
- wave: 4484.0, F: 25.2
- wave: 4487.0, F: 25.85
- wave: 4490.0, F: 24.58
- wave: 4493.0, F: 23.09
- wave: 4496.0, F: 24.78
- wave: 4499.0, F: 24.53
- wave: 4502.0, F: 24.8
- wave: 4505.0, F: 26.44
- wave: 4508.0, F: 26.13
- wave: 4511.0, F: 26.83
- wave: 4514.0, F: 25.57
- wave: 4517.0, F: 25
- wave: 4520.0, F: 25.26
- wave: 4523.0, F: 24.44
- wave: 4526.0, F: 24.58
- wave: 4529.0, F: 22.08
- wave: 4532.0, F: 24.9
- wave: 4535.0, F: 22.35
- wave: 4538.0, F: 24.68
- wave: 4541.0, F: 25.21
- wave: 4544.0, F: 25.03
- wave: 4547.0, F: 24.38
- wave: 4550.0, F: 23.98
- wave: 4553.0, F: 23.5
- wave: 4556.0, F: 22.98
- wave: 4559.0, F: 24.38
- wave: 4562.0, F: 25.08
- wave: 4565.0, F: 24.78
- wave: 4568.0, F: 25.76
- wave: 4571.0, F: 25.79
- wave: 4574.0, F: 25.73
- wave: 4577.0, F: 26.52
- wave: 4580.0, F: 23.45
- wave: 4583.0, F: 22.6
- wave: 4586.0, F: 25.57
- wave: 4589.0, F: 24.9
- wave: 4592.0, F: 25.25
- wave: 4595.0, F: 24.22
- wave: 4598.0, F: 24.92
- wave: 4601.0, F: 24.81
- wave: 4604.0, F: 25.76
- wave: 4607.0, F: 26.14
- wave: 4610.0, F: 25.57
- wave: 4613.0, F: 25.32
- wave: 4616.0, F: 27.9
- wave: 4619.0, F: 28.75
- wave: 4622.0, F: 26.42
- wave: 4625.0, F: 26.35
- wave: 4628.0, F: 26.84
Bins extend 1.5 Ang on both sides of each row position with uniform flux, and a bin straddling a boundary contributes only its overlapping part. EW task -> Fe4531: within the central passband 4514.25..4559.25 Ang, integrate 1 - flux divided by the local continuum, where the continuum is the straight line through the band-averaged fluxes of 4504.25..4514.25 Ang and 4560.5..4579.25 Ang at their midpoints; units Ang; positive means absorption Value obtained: 3.0 Ang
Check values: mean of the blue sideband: 26.3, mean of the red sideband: 25.5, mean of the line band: 24.2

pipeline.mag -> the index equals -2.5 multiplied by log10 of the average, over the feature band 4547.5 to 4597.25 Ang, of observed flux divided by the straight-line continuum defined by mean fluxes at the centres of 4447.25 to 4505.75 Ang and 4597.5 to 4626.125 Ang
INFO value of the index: 0.04 mag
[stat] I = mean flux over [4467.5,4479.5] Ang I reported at 23.7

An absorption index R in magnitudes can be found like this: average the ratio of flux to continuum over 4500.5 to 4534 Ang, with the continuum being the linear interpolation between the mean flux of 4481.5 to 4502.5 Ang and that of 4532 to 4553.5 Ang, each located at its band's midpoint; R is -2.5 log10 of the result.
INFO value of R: -0.03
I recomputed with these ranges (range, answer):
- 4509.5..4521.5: 25.7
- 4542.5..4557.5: 24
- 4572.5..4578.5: 26.1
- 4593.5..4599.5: 24.6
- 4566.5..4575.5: 25.8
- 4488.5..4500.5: 24.2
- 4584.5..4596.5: 25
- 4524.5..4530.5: 23.3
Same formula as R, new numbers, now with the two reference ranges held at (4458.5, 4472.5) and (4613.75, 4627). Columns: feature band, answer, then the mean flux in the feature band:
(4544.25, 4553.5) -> 0.06 mag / 24.1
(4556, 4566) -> 0.06 mag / 24.5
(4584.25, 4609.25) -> 0.06 mag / 25.2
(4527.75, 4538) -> 0.08 mag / 23.4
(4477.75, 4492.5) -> -0.03 mag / 24.6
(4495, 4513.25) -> -0.05 mag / 25.6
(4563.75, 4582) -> 0.03 mag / 25.3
